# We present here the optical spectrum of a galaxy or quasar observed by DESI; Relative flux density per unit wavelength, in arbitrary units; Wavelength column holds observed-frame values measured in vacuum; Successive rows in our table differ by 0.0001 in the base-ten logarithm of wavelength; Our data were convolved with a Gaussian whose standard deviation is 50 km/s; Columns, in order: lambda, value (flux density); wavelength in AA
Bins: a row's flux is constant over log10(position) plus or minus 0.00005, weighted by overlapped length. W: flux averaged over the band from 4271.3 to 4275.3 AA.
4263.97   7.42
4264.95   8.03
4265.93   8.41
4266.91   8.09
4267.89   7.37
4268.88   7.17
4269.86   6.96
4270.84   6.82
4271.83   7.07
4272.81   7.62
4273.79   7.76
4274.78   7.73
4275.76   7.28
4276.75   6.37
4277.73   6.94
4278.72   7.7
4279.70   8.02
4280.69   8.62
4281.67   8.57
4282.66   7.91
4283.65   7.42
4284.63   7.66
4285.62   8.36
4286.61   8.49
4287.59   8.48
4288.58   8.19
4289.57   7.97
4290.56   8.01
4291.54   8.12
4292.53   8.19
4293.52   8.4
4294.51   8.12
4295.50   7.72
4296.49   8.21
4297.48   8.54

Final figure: 7.54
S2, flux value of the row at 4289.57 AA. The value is 7.97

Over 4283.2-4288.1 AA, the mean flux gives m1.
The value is 8.1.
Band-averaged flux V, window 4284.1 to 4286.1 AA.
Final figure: 8.01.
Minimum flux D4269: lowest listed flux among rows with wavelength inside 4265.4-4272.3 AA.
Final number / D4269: 6.82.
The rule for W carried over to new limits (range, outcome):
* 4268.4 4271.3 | 7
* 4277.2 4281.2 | 7.82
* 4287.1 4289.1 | 8.32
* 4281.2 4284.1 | 7.95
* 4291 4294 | 8.25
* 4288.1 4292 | 8.08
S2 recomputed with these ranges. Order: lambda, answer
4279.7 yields 8.02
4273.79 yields 7.76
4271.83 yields 7.07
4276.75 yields 6.37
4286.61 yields 8.49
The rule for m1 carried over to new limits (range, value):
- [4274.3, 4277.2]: 7.13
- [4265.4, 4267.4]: 8.27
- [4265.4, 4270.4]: 7.6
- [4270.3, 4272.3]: 6.93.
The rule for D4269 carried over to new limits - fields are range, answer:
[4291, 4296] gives 7.72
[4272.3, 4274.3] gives 7.62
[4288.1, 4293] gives 7.97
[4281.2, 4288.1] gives 7.42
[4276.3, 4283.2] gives 6.37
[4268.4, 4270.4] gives 6.96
